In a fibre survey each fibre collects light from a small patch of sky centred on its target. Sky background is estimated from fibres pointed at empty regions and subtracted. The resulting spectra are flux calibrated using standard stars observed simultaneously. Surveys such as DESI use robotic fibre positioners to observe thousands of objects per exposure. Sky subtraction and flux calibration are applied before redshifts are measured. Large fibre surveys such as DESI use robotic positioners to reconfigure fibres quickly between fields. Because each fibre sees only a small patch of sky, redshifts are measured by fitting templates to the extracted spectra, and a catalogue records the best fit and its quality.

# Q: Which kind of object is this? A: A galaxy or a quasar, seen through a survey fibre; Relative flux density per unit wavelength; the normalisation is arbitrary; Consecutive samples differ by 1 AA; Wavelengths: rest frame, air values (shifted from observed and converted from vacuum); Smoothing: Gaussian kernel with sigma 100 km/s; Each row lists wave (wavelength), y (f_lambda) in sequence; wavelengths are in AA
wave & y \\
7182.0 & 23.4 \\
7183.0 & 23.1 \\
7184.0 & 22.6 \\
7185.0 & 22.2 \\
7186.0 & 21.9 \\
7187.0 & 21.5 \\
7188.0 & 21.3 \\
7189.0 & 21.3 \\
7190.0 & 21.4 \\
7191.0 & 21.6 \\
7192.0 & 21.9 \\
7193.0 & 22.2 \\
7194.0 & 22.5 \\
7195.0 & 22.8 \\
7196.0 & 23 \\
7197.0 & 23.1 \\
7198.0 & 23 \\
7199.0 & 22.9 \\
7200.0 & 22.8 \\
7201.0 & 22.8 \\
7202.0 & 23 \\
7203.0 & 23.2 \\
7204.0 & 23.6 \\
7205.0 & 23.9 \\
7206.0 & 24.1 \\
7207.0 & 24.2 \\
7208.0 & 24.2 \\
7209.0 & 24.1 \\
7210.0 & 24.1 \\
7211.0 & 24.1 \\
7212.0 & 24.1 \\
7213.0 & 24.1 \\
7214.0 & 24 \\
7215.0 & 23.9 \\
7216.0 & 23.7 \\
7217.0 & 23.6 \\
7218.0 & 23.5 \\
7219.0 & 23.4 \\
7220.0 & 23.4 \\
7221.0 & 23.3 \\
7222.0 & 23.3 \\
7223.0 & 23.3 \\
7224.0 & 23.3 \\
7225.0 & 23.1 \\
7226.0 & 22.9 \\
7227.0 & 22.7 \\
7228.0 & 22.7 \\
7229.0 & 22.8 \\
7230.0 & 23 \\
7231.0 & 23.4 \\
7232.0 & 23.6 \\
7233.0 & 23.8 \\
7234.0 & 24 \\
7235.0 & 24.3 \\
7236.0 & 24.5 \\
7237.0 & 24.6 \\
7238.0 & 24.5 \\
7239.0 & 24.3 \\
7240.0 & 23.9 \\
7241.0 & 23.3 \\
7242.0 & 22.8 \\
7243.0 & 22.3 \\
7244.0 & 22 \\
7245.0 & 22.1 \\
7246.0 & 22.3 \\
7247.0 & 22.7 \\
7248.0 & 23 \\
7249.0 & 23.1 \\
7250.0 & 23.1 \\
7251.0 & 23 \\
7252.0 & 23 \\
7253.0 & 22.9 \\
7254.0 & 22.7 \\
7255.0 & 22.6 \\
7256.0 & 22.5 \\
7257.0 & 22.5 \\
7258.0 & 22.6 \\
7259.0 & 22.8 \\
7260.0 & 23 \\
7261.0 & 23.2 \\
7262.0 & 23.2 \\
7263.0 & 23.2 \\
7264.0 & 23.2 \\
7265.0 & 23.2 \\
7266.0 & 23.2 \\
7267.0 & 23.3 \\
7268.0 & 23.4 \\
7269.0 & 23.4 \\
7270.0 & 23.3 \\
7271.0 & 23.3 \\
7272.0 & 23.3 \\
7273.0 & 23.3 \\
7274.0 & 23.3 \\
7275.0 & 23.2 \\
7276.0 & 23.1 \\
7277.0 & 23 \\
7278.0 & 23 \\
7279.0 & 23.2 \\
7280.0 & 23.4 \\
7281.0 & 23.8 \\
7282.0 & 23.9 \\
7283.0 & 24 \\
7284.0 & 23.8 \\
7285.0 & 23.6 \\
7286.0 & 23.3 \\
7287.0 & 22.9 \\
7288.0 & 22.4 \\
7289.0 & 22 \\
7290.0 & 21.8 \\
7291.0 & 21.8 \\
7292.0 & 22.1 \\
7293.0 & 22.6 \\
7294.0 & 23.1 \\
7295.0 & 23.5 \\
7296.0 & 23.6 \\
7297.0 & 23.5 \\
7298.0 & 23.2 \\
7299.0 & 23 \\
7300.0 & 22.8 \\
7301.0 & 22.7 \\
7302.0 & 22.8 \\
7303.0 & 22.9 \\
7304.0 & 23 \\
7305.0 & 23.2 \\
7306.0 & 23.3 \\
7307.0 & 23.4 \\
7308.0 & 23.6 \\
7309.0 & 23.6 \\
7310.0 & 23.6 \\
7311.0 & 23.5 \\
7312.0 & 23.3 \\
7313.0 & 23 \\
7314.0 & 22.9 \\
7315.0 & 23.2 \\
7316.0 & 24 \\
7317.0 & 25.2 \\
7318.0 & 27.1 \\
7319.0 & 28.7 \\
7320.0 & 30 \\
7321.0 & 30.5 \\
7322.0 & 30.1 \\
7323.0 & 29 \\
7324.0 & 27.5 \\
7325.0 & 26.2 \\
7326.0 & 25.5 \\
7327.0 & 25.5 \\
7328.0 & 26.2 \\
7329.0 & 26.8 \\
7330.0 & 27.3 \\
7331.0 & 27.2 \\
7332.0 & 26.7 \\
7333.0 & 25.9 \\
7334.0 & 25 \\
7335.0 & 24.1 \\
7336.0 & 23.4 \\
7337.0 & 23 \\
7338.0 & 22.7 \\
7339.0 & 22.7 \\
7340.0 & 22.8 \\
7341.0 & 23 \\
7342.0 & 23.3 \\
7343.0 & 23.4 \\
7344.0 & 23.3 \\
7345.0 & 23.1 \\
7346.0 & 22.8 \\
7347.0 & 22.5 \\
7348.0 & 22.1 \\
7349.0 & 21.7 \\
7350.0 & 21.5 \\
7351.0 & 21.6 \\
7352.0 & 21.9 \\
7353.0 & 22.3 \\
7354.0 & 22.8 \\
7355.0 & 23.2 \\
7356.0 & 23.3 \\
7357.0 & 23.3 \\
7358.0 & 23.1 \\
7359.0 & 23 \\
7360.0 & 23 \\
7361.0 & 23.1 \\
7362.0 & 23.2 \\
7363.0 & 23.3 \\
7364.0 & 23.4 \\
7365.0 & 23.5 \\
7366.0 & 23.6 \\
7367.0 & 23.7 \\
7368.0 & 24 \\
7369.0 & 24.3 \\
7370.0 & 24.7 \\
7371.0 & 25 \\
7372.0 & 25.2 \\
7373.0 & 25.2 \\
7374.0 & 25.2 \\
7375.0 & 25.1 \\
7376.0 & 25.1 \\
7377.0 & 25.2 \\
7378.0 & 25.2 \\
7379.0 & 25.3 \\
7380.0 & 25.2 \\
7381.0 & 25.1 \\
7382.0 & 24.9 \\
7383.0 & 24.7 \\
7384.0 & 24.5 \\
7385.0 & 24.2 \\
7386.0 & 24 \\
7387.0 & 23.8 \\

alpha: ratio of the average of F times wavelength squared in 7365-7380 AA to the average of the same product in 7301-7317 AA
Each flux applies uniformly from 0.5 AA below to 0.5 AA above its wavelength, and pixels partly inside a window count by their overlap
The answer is 1.1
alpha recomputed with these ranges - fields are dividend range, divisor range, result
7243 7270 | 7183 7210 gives 1.02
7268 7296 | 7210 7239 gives 0.99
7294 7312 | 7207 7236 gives 1.01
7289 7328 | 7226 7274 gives 1.07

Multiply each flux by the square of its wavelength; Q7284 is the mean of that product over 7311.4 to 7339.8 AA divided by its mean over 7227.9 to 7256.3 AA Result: 1.14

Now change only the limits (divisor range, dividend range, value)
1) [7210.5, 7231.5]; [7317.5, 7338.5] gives 1.17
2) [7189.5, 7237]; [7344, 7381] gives 1.05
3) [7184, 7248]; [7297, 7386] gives 1.08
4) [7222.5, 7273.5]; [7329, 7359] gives 1.04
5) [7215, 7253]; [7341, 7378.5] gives 1.04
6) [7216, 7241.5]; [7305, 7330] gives 1.12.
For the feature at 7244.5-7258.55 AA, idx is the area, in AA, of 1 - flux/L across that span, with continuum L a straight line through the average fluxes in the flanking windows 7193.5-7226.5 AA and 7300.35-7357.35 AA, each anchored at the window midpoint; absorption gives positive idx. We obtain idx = 0.6 AA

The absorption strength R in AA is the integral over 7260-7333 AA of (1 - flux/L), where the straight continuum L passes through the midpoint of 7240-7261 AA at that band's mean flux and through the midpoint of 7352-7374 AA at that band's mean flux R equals -3.2 AA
